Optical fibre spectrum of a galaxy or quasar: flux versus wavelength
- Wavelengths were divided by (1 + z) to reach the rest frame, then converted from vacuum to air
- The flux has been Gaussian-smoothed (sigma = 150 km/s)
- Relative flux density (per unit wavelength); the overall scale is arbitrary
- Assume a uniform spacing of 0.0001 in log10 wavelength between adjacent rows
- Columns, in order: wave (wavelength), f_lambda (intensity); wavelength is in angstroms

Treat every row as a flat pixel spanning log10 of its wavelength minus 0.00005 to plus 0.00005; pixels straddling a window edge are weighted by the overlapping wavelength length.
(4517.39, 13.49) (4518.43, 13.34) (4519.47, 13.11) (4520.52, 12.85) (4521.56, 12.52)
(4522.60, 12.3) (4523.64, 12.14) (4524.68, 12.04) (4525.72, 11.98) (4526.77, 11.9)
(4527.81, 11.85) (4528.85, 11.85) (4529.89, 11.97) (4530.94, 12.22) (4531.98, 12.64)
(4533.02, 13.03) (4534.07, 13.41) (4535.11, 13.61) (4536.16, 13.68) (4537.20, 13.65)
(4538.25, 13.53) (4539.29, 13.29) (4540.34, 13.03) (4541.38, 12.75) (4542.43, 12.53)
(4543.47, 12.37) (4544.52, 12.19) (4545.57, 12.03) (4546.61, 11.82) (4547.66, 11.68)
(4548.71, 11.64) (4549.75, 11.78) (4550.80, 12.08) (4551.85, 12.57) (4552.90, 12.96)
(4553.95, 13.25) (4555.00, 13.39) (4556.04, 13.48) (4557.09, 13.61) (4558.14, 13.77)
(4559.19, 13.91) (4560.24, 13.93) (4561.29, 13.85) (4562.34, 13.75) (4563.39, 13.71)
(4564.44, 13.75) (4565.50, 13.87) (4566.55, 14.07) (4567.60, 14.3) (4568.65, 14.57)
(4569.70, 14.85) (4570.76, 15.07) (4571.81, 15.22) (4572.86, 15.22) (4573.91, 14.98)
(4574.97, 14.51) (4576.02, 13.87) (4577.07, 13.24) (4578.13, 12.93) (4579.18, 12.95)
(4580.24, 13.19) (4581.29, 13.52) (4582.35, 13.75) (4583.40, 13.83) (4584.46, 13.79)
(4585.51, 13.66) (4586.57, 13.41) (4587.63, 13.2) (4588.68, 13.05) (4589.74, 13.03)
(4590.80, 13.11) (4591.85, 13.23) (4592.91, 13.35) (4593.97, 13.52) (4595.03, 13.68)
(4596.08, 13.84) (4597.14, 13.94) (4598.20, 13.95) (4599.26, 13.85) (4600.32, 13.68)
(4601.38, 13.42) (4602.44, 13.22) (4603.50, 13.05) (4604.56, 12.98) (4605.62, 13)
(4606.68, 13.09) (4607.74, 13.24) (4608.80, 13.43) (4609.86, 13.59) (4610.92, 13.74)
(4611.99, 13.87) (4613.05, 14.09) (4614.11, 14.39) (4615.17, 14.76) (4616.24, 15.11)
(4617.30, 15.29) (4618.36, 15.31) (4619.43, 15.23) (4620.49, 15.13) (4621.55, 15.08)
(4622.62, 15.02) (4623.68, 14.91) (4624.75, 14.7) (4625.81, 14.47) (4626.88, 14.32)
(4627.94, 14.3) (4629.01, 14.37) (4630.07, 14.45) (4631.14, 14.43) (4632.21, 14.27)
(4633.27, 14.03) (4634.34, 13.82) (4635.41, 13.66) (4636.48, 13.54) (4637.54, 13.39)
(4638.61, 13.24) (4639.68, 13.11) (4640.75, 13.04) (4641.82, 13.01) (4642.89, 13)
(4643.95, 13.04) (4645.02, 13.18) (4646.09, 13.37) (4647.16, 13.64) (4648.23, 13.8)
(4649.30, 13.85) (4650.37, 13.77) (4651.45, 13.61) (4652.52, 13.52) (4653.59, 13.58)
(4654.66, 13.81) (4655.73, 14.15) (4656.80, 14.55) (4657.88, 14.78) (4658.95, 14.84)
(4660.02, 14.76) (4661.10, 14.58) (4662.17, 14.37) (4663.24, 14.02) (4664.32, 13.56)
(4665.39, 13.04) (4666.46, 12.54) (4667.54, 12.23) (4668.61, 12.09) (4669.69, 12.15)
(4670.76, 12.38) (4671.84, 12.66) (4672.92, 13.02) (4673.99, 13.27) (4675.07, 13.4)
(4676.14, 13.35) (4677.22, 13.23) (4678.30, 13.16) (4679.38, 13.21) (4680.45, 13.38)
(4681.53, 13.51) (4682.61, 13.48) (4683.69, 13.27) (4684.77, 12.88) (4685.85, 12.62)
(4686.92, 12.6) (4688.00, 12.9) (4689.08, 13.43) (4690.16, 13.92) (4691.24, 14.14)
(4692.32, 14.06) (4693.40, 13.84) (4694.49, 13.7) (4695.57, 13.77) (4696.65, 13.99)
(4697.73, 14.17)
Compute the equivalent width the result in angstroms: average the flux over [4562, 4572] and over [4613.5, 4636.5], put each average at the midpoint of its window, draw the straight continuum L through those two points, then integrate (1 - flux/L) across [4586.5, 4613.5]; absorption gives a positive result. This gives 1.9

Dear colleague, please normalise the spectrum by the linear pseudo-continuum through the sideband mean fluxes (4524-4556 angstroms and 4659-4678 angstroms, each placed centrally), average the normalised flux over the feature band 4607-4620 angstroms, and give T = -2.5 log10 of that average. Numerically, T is -0.11 mag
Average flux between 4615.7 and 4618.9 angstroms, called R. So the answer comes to 15.2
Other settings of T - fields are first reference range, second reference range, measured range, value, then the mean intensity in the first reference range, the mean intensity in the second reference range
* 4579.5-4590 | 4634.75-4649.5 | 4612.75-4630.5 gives -0.11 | 13.4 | 13.3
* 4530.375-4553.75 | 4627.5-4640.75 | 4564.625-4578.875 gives -0.10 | 12.7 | 13.8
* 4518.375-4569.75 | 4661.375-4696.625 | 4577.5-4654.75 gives -0.05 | 12.9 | 13.2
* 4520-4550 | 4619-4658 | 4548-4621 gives -0.04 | 12.5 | 14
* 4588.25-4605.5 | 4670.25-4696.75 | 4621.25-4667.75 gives -0.04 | 13.4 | 13.3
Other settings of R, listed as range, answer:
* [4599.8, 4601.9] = 13.5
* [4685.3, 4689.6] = 12.9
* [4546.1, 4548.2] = 11.7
